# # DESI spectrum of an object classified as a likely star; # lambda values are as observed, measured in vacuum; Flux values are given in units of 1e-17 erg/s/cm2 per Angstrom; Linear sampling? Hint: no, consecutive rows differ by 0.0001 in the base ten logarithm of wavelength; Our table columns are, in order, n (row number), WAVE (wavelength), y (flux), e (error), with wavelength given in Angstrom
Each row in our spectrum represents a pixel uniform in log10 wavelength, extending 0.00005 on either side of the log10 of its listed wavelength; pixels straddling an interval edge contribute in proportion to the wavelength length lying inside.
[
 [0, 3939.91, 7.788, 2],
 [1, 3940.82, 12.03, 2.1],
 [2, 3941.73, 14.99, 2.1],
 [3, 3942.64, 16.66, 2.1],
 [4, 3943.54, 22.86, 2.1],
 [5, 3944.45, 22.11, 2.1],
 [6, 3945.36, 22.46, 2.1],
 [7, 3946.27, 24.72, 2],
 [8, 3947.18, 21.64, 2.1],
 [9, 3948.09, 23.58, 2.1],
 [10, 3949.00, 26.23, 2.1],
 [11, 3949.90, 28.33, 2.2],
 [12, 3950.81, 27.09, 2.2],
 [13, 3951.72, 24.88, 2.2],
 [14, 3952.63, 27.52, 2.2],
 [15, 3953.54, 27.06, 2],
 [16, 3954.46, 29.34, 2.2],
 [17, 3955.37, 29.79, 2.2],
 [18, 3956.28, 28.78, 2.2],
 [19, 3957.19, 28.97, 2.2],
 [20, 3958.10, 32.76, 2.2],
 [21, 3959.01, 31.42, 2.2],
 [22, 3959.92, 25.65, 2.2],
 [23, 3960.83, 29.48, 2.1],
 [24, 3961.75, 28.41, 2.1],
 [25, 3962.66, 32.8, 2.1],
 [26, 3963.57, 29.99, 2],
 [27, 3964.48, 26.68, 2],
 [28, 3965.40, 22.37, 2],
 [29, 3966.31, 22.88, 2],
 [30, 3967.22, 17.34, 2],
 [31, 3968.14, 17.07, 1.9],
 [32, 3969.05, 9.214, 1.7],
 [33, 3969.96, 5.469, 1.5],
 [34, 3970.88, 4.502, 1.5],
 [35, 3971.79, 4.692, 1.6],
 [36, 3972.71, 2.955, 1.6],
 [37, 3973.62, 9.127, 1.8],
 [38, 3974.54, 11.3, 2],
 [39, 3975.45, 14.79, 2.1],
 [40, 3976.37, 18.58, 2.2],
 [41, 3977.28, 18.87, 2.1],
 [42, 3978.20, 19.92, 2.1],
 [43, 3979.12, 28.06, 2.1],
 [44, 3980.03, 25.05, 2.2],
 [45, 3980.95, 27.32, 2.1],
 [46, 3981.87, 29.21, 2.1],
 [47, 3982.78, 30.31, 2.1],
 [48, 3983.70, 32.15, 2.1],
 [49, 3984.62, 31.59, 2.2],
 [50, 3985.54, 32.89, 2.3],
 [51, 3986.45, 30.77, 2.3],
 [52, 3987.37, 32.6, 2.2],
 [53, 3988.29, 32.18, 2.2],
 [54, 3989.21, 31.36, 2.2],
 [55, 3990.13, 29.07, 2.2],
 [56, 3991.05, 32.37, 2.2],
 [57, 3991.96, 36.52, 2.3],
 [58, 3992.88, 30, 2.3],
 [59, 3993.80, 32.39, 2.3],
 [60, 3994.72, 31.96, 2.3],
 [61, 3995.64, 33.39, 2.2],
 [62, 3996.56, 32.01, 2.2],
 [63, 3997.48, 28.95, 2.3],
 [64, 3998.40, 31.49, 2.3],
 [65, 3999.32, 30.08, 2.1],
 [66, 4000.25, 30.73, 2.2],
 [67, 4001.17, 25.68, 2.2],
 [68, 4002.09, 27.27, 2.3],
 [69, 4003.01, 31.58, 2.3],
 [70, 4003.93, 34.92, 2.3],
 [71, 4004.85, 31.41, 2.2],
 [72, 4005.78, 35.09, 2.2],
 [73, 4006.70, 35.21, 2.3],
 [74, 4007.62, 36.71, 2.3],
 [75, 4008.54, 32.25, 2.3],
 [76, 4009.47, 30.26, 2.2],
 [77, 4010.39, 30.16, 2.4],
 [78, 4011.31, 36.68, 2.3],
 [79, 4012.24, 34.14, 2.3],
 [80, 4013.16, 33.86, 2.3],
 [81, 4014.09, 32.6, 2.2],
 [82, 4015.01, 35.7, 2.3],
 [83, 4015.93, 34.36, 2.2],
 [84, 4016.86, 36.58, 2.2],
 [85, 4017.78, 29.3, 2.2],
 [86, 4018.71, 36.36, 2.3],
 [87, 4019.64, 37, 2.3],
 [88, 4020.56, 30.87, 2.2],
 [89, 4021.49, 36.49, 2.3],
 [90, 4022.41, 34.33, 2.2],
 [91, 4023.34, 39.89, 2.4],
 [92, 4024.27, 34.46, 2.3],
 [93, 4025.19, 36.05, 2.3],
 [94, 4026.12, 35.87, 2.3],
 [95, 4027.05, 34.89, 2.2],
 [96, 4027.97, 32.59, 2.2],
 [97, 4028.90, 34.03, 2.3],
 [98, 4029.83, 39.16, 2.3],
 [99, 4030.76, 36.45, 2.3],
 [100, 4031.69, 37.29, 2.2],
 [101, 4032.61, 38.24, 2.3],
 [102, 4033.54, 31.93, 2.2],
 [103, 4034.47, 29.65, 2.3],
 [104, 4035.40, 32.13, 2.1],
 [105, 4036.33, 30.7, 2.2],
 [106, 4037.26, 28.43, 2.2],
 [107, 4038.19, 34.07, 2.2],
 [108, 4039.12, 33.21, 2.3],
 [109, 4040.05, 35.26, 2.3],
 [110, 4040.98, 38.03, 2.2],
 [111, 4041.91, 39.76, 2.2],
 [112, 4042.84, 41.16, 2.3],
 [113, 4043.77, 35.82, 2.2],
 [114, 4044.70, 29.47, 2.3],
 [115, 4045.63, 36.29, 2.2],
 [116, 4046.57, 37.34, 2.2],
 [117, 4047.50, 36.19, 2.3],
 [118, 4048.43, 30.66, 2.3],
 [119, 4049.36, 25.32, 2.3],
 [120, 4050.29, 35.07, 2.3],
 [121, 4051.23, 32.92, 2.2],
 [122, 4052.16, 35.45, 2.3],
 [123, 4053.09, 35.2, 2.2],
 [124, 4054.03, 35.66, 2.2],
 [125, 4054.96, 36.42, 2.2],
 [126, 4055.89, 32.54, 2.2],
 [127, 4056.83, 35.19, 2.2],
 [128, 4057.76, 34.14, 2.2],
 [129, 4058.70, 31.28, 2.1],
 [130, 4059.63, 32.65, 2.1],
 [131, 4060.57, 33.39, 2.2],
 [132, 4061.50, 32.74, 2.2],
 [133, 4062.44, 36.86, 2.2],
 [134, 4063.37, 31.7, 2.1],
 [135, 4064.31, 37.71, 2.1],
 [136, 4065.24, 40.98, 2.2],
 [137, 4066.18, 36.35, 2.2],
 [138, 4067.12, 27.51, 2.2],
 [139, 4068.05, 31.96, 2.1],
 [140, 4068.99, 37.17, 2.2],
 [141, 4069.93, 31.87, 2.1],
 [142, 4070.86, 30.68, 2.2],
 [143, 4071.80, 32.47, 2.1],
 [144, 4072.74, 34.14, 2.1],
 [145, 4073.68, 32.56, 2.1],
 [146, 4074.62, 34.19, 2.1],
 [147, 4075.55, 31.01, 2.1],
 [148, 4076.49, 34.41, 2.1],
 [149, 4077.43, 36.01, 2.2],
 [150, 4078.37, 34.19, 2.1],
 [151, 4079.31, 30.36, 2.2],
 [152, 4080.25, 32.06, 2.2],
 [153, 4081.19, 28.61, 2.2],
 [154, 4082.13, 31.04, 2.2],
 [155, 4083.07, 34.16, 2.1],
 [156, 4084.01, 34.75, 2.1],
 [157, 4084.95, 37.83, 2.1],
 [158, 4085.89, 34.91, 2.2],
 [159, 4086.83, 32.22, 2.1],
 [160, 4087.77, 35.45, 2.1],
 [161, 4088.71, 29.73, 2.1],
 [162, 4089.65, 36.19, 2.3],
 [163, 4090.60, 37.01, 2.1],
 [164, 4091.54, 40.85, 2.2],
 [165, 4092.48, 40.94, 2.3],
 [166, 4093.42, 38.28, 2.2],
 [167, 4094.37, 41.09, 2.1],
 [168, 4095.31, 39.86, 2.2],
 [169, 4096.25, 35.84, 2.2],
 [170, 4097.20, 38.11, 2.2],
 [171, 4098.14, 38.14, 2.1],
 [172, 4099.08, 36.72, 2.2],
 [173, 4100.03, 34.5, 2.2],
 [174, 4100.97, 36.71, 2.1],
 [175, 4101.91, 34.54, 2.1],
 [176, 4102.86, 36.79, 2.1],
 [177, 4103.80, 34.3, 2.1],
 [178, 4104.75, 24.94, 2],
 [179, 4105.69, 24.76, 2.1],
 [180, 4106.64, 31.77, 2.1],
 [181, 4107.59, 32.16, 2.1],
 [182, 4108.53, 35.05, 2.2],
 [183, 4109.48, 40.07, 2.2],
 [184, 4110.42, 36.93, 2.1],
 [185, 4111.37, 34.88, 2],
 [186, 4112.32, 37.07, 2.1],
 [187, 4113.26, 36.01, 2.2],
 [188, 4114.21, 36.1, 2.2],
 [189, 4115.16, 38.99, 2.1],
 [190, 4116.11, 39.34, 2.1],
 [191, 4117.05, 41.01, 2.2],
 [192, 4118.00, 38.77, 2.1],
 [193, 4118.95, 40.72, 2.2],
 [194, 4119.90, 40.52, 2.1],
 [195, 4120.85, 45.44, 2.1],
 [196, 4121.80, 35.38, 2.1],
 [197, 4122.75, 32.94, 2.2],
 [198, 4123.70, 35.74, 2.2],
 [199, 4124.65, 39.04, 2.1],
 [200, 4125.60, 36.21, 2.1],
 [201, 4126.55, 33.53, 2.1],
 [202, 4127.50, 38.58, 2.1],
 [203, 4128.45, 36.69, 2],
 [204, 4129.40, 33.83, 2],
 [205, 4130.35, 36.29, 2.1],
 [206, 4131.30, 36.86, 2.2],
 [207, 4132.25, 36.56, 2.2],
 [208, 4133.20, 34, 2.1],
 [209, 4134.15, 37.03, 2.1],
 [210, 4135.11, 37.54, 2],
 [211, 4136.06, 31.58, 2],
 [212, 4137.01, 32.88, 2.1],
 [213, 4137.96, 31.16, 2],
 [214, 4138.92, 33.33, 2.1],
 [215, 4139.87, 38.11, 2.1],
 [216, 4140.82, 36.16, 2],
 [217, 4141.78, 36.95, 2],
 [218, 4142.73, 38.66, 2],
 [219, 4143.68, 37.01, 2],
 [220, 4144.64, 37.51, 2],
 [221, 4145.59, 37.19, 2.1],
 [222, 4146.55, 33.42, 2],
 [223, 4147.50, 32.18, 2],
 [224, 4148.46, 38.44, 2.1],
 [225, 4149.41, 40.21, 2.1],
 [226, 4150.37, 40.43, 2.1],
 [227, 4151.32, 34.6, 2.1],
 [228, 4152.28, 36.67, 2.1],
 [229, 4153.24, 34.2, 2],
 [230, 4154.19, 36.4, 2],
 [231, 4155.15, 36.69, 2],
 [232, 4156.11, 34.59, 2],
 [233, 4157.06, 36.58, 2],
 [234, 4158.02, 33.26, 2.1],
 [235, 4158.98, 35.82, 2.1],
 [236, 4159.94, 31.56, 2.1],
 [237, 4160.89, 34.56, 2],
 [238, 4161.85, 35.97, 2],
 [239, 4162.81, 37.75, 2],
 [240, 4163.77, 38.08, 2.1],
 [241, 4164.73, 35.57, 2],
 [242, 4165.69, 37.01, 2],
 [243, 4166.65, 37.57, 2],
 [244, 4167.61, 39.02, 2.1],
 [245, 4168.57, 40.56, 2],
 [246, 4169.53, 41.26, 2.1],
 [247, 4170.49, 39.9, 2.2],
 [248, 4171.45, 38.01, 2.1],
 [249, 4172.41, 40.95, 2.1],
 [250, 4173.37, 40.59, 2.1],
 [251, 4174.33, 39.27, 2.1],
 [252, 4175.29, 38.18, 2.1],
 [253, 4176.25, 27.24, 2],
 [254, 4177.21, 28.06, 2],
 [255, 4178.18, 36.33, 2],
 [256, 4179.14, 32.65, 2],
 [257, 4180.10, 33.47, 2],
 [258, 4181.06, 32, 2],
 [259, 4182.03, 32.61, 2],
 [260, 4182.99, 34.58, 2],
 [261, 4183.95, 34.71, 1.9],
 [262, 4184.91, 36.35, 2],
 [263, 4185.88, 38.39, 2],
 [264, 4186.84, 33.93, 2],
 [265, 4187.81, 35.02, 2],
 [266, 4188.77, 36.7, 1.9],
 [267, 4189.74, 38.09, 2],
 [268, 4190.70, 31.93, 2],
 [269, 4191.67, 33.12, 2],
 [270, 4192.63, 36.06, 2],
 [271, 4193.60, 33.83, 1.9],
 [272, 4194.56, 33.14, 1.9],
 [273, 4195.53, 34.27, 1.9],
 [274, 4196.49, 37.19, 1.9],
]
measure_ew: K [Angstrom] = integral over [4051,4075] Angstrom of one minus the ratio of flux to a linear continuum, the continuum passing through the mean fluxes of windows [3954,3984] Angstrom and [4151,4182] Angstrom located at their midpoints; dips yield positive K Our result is -4.52 Angstrom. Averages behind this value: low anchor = 21.9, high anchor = 36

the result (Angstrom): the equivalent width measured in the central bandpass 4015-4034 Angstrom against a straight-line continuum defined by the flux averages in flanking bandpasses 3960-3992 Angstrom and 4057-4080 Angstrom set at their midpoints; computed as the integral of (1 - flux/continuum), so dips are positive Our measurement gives -4.52 Angstrom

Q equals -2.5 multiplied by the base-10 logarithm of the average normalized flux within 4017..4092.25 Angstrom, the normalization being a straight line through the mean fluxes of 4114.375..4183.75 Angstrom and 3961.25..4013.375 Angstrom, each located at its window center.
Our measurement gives -0.123 mag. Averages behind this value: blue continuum 26.6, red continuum 36.4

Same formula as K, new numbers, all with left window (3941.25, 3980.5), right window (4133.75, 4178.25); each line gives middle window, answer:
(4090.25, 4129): -4.6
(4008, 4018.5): -3.1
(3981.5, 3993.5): -4.0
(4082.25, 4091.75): -1.2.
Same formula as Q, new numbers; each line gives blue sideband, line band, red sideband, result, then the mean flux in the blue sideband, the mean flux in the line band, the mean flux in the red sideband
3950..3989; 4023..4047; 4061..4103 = -0.161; 23.7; 35.1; 34.9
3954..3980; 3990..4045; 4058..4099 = -0.238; 20.8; 33.7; 34.7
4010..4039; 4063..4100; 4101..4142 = 0.011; 34.3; 34.8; 35.8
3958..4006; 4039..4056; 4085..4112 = -0.123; 25.7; 34.9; 35.5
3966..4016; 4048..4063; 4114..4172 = -0.081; 26.8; 33.5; 36.8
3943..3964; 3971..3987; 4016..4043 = 0.369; 27.2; 21.3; 34.9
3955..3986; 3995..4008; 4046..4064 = -0.193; 22.3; 31.7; 33.8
